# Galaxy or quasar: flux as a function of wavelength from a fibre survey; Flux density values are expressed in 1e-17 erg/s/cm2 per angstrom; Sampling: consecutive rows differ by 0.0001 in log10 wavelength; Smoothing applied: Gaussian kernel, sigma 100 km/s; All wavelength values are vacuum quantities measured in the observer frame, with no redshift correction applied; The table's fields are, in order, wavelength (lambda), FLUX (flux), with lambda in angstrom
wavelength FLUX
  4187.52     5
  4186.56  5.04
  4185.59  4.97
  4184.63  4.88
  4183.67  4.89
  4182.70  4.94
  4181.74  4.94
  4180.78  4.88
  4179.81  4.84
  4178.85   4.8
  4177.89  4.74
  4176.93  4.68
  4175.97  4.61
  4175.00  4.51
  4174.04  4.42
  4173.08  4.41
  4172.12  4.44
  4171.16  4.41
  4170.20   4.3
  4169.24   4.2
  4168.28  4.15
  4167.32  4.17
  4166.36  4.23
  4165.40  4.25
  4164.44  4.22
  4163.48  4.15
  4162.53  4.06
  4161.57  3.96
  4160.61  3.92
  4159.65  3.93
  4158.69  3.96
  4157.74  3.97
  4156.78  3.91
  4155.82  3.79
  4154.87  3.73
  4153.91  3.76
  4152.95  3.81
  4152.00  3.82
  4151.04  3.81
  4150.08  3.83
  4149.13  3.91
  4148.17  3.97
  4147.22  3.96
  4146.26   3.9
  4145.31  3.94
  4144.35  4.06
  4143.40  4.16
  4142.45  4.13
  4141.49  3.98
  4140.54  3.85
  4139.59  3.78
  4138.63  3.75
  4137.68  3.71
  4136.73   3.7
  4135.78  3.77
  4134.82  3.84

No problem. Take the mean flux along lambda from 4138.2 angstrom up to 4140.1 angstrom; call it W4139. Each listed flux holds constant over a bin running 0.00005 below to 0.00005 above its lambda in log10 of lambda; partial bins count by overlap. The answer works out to 3.76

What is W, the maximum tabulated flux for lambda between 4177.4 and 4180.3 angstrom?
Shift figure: 4.84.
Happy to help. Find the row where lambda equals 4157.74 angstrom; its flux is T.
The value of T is 3.97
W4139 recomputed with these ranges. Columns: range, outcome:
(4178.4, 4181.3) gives 4.84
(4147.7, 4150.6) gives 3.9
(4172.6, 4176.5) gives 4.49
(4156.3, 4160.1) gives 3.94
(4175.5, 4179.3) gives 4.71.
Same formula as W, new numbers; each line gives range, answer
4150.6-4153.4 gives 3.82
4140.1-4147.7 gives 4.16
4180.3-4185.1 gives 4.94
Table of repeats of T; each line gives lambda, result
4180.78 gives 4.88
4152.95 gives 3.81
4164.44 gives 4.22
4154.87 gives 3.73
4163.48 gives 4.15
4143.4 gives 4.16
